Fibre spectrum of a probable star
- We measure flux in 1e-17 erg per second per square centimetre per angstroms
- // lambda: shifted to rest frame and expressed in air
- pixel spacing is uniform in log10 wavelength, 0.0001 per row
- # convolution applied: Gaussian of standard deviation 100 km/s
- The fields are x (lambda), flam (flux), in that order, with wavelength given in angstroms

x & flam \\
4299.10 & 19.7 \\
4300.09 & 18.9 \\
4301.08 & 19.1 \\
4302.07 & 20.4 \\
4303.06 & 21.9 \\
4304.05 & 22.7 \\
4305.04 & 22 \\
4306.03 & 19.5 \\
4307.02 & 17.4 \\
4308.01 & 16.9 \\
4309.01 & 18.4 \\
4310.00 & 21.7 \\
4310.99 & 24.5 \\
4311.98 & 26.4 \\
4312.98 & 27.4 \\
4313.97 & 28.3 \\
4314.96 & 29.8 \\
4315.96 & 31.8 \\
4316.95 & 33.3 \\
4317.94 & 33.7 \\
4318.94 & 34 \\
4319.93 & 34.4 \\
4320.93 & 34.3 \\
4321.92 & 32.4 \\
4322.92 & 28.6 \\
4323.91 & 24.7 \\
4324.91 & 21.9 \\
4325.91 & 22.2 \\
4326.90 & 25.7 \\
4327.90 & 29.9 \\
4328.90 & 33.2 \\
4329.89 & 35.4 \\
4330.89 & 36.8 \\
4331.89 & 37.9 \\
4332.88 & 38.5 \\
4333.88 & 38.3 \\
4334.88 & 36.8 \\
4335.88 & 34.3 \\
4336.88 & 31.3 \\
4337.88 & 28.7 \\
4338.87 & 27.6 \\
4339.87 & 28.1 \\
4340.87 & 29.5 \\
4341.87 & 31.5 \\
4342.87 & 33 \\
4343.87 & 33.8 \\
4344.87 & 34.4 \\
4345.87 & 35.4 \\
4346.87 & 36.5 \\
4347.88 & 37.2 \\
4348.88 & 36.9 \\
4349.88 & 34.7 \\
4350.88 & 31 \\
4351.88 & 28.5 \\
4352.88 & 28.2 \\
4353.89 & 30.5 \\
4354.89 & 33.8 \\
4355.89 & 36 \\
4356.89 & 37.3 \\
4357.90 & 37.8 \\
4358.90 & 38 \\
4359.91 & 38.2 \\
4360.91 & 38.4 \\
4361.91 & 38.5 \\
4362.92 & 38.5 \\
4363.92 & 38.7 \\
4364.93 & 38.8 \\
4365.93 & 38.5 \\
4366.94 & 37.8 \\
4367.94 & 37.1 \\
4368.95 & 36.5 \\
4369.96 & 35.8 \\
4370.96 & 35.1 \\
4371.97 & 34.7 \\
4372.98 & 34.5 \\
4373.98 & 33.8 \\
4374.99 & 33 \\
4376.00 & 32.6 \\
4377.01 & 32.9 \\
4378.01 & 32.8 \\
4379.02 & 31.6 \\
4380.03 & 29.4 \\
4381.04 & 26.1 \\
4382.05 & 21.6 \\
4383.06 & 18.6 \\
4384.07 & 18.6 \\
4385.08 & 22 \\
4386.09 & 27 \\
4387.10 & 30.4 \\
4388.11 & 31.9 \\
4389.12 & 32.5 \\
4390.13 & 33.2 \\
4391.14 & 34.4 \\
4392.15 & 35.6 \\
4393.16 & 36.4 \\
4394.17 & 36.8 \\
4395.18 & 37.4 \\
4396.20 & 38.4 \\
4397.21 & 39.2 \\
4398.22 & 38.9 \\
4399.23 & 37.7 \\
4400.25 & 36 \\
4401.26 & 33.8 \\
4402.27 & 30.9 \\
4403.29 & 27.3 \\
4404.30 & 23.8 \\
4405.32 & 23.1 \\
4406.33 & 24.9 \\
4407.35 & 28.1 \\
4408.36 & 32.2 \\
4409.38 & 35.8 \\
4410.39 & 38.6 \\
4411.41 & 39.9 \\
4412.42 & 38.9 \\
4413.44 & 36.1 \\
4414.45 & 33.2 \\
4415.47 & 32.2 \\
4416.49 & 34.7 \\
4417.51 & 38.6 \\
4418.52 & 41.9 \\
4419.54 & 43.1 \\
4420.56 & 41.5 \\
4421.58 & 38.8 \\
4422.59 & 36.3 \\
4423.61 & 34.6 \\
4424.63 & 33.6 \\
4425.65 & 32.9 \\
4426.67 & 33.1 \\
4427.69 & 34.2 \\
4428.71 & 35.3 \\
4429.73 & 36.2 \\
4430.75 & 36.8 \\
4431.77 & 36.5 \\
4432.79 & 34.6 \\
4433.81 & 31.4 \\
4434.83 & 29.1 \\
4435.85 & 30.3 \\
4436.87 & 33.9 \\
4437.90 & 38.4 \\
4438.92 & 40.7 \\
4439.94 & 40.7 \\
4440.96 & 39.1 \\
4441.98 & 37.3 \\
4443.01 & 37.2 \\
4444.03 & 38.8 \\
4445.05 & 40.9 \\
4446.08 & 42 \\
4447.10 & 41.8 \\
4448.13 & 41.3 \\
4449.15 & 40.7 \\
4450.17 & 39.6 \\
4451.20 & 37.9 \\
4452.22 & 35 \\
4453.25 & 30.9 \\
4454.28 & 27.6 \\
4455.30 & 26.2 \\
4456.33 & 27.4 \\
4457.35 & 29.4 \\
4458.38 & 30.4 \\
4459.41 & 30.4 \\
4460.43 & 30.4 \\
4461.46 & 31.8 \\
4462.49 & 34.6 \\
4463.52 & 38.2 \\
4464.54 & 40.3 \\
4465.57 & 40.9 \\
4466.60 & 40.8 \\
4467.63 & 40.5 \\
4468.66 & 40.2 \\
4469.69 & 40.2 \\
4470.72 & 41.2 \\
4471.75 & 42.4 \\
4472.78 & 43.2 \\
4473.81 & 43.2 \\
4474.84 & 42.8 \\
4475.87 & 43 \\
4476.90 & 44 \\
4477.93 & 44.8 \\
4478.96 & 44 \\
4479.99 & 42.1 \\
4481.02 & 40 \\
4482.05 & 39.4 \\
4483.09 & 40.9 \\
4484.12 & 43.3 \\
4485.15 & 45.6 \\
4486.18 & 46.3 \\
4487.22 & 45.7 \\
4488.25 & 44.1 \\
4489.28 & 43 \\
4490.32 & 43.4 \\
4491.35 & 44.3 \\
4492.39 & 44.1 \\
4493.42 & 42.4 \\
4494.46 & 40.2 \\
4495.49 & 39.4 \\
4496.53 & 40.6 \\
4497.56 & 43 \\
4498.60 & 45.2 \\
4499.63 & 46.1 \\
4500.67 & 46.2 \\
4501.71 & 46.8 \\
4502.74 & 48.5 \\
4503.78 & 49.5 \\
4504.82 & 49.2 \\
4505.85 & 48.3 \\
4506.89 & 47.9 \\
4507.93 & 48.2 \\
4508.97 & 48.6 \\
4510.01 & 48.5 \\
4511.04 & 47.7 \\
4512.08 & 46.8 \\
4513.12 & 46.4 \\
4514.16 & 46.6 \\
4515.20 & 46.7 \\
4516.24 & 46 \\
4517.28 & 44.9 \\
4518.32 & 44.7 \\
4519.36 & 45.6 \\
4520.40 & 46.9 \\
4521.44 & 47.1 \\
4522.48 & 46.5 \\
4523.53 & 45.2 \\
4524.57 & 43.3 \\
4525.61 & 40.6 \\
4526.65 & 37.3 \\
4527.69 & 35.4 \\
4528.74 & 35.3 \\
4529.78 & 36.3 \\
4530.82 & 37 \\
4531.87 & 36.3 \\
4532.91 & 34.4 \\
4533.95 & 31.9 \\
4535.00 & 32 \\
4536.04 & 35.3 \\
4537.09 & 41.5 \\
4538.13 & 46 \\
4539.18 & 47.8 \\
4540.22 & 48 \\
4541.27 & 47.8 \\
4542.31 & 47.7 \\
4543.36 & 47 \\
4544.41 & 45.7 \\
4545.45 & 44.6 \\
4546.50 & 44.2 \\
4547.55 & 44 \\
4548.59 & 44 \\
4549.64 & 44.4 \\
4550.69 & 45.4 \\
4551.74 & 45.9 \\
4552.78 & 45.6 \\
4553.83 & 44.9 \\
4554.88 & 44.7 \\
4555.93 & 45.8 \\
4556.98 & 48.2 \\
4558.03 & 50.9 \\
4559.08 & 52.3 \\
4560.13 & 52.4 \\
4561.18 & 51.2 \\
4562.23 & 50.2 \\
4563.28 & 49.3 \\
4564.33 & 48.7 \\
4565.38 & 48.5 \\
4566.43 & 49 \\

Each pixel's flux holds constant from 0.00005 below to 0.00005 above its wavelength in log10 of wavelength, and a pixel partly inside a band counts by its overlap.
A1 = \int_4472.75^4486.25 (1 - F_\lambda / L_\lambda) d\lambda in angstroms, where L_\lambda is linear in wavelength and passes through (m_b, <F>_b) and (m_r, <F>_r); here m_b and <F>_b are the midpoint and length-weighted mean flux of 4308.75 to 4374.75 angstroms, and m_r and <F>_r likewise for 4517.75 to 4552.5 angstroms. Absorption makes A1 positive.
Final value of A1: -1.1 angstroms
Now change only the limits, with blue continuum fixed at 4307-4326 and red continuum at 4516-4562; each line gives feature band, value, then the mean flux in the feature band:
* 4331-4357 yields -3.54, 33.4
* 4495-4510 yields -1.93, 46.3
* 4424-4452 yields -0.34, 36.8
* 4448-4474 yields 1.27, 36.2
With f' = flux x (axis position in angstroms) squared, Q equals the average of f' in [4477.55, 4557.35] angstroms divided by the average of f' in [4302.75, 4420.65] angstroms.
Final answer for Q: 1.5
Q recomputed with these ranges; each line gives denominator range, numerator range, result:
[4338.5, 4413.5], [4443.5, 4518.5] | 1.31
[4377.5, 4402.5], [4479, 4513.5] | 1.49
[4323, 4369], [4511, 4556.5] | 1.39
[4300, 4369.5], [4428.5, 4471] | 1.22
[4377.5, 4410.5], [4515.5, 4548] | 1.45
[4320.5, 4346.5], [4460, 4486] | 1.37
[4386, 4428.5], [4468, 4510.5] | 1.33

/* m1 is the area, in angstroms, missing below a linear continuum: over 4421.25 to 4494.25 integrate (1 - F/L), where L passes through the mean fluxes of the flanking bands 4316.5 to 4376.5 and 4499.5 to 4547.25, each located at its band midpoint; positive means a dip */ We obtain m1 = 3.7 angstroms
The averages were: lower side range 33.8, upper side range 44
